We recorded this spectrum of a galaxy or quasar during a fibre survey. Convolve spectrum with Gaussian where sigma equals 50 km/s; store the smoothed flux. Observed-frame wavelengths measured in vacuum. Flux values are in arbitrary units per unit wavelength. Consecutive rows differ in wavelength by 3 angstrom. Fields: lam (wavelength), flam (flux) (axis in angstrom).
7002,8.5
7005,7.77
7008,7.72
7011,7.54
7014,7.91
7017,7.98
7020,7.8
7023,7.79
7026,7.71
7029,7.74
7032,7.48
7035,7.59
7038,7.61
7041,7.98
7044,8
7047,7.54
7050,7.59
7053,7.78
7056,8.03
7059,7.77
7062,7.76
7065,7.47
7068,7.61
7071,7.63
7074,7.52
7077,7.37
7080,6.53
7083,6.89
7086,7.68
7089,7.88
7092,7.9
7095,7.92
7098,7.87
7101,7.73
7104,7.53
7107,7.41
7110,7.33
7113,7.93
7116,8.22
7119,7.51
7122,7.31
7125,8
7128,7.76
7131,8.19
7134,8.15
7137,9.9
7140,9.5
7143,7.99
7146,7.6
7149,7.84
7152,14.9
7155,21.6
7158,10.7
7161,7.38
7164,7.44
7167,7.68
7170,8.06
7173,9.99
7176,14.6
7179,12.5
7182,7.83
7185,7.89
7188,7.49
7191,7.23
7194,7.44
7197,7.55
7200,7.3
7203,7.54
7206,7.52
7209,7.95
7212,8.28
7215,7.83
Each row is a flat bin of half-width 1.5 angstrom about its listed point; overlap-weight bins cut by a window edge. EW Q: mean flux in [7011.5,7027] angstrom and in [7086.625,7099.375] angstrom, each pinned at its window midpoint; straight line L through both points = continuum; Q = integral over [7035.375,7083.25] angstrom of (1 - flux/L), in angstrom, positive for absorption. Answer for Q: 1.63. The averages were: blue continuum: 7.82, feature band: 7.59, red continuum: 7.88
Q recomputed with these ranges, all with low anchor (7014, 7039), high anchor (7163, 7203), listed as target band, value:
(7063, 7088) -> 2.06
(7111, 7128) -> 1.04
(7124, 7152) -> -0.95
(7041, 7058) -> 0.13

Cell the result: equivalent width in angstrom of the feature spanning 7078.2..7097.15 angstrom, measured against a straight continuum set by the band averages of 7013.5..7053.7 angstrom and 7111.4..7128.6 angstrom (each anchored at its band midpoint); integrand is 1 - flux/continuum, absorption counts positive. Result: 0.7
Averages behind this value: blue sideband 7.75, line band 7.48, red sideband 7.79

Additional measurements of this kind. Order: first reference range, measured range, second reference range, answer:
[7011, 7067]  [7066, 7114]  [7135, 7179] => 7.30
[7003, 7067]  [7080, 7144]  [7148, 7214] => 5.36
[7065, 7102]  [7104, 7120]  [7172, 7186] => 1.52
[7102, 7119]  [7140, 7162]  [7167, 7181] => -3.26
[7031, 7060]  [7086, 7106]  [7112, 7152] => 0.84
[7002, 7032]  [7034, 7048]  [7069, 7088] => -0.29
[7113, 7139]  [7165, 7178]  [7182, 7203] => -4.00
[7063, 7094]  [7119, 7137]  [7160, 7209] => -0.20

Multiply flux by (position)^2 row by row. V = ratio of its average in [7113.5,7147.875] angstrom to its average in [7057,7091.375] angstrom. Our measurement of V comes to 1.11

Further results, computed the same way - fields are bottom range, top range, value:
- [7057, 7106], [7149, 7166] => 1.60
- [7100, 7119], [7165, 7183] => 1.34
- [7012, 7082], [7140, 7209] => 1.26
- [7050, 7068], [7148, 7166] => 1.55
